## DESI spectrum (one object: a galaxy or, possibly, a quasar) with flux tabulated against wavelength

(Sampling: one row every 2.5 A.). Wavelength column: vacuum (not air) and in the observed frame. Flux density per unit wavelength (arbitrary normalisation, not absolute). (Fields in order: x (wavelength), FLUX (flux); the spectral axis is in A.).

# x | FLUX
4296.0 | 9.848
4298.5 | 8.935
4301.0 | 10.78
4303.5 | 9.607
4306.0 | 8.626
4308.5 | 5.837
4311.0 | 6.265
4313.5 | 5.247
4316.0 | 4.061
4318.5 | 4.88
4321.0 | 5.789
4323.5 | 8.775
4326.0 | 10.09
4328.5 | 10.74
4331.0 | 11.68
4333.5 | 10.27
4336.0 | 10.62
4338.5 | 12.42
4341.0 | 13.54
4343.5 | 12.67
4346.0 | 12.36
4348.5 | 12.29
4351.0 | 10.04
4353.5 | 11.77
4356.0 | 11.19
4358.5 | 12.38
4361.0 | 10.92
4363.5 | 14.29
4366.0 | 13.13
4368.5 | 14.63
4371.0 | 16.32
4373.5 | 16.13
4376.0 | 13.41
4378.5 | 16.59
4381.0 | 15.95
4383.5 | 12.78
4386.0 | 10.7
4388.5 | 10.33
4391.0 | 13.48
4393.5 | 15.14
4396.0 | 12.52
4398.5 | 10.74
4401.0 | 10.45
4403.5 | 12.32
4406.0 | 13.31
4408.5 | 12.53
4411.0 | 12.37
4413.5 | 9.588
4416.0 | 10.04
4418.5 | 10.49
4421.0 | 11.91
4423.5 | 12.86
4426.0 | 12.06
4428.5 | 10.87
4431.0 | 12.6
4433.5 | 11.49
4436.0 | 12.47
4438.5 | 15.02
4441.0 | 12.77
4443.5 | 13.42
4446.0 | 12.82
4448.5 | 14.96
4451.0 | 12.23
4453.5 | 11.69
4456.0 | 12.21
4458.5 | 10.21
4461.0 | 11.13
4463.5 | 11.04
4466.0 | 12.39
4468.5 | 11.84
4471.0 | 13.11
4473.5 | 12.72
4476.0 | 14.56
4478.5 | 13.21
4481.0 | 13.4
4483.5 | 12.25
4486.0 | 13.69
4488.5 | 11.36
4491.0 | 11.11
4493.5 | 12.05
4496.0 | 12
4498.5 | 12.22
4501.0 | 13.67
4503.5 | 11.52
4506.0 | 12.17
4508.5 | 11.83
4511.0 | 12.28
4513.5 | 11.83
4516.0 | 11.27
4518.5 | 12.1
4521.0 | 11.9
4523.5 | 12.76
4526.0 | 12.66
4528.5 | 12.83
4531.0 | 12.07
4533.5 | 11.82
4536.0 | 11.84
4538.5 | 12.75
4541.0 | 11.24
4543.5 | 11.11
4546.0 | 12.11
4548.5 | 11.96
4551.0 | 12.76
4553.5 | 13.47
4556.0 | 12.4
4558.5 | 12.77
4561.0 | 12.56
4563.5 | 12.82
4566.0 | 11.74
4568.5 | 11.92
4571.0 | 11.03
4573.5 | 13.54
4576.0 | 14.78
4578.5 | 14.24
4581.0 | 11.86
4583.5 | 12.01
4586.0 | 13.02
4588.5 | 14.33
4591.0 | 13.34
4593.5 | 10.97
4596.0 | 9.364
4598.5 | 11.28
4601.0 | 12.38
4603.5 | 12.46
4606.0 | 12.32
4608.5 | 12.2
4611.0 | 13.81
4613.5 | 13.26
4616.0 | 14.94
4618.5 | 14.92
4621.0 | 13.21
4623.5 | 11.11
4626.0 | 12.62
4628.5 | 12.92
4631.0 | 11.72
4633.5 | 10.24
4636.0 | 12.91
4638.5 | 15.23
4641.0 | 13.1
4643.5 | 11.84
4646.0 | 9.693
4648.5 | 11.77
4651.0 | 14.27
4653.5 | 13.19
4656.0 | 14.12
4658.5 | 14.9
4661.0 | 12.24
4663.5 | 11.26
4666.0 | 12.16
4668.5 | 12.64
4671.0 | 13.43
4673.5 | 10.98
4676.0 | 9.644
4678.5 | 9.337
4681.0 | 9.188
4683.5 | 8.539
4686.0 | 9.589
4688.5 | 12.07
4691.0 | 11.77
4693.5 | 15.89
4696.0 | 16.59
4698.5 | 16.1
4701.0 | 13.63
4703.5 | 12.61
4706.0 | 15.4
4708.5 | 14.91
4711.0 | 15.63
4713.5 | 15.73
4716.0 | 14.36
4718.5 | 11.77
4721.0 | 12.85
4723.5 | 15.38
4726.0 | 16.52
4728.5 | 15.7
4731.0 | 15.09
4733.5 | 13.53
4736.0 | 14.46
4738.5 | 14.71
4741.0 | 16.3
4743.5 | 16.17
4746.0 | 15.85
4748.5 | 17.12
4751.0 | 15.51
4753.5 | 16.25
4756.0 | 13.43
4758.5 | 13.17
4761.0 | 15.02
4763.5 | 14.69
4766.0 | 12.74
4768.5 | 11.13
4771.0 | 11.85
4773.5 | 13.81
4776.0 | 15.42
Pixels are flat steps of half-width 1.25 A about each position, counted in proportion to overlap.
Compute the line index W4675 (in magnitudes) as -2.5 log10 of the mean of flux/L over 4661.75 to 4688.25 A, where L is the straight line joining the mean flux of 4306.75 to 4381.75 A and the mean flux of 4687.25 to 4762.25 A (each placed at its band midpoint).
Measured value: 0.31 mag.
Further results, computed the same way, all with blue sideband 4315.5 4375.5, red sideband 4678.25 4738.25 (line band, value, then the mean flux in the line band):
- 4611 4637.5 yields 0.03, 12.9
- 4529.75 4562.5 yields 0.04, 12.2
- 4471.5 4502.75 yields -0.03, 12.7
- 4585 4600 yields 0.08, 12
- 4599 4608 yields 0.07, 12.3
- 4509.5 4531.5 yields 0.03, 12.2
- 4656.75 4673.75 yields 0.06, 12.7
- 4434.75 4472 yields -0.04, 12.5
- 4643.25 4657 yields 0.07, 12.5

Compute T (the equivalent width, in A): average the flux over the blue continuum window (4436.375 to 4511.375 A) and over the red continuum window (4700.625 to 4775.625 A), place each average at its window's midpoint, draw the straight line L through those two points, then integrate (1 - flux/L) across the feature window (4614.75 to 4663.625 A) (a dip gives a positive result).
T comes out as 3.3 A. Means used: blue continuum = 12.5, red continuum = 14.5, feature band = 12.8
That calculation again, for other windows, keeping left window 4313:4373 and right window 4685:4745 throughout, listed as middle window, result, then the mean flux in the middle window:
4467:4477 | -0.7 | 13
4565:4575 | 0.7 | 12.1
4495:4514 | 0.4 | 12.2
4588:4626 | 2.4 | 12.6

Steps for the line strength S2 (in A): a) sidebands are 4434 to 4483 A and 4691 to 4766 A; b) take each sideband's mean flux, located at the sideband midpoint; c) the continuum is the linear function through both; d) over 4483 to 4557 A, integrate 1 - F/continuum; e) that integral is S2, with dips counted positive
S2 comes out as 5.7 A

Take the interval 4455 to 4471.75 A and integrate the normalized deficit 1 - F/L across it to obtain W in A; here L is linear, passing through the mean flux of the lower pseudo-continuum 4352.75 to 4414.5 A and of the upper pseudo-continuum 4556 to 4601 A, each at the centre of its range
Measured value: 1.4 A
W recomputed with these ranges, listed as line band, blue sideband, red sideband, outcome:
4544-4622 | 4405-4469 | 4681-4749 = 3.2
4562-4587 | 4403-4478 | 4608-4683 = -0.7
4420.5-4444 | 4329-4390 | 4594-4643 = 0.3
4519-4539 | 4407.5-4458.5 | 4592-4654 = 0.0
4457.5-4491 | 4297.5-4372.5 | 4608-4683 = -3.2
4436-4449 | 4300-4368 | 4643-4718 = -3.2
